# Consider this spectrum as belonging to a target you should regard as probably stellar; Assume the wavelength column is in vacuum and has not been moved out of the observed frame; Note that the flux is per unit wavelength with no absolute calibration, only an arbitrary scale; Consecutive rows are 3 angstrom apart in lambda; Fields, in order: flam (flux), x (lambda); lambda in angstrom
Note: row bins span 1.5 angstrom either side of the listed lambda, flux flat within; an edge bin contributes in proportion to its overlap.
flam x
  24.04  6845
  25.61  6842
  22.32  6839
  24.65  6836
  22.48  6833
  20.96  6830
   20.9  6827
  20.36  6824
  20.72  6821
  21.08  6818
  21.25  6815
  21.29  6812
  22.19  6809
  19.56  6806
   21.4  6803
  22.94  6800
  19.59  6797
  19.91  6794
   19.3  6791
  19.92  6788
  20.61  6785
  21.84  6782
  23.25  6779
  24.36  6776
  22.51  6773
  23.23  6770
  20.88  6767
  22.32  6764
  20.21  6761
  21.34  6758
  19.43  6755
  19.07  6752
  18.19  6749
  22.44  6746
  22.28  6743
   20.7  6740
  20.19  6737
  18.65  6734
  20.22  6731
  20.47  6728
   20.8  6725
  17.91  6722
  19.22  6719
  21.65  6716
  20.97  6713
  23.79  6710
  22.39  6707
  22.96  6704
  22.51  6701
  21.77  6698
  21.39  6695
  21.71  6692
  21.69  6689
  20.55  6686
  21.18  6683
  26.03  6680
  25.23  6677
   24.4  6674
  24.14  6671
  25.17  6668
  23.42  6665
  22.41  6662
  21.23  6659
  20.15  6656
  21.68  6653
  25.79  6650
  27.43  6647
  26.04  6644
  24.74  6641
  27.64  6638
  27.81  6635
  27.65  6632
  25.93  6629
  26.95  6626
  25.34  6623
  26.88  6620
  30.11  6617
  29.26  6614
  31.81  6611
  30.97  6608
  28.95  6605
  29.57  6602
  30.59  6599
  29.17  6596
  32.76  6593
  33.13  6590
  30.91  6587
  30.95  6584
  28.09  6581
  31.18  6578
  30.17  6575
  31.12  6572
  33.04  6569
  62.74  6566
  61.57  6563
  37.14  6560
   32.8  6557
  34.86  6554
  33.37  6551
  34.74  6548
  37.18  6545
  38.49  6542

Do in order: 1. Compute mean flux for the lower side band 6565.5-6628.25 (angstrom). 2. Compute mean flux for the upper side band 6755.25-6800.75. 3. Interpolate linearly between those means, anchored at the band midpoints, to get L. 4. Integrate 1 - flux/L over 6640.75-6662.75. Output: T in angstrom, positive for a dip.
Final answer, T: 3.5 angstrom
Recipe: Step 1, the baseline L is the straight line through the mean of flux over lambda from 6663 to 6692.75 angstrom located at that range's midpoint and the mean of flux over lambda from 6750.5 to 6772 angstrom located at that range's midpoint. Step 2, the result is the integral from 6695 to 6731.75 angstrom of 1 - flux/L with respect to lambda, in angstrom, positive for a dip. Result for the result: 1.8 angstrom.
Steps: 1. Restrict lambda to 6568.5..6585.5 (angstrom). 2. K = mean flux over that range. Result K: 30.6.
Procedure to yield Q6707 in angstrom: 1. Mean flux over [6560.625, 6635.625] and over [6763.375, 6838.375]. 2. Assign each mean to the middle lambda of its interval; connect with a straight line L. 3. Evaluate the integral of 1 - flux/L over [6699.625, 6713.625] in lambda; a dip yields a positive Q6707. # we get 2.1 angstrom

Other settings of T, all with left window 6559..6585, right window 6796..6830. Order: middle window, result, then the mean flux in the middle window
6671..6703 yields 7.96 angstrom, 22.7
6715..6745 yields 7.58 angstrom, 20.2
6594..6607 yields 2.42 angstrom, 29.7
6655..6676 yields 5.72 angstrom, 23.1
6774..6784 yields 0.23 angstrom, 23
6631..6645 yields 2.91 angstrom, 26.8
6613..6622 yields 1.73 angstrom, 28.5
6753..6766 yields 2.17 angstrom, 20.8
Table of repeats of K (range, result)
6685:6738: 21.1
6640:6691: 23.6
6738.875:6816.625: 21.2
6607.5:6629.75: 28.4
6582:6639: 29.3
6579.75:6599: 30.9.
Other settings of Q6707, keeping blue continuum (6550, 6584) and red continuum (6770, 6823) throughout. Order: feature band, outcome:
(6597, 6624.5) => 4.2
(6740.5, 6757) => 2.9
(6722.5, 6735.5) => 3.1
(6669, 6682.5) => 2.3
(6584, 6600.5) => 2.1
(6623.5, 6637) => 2.5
